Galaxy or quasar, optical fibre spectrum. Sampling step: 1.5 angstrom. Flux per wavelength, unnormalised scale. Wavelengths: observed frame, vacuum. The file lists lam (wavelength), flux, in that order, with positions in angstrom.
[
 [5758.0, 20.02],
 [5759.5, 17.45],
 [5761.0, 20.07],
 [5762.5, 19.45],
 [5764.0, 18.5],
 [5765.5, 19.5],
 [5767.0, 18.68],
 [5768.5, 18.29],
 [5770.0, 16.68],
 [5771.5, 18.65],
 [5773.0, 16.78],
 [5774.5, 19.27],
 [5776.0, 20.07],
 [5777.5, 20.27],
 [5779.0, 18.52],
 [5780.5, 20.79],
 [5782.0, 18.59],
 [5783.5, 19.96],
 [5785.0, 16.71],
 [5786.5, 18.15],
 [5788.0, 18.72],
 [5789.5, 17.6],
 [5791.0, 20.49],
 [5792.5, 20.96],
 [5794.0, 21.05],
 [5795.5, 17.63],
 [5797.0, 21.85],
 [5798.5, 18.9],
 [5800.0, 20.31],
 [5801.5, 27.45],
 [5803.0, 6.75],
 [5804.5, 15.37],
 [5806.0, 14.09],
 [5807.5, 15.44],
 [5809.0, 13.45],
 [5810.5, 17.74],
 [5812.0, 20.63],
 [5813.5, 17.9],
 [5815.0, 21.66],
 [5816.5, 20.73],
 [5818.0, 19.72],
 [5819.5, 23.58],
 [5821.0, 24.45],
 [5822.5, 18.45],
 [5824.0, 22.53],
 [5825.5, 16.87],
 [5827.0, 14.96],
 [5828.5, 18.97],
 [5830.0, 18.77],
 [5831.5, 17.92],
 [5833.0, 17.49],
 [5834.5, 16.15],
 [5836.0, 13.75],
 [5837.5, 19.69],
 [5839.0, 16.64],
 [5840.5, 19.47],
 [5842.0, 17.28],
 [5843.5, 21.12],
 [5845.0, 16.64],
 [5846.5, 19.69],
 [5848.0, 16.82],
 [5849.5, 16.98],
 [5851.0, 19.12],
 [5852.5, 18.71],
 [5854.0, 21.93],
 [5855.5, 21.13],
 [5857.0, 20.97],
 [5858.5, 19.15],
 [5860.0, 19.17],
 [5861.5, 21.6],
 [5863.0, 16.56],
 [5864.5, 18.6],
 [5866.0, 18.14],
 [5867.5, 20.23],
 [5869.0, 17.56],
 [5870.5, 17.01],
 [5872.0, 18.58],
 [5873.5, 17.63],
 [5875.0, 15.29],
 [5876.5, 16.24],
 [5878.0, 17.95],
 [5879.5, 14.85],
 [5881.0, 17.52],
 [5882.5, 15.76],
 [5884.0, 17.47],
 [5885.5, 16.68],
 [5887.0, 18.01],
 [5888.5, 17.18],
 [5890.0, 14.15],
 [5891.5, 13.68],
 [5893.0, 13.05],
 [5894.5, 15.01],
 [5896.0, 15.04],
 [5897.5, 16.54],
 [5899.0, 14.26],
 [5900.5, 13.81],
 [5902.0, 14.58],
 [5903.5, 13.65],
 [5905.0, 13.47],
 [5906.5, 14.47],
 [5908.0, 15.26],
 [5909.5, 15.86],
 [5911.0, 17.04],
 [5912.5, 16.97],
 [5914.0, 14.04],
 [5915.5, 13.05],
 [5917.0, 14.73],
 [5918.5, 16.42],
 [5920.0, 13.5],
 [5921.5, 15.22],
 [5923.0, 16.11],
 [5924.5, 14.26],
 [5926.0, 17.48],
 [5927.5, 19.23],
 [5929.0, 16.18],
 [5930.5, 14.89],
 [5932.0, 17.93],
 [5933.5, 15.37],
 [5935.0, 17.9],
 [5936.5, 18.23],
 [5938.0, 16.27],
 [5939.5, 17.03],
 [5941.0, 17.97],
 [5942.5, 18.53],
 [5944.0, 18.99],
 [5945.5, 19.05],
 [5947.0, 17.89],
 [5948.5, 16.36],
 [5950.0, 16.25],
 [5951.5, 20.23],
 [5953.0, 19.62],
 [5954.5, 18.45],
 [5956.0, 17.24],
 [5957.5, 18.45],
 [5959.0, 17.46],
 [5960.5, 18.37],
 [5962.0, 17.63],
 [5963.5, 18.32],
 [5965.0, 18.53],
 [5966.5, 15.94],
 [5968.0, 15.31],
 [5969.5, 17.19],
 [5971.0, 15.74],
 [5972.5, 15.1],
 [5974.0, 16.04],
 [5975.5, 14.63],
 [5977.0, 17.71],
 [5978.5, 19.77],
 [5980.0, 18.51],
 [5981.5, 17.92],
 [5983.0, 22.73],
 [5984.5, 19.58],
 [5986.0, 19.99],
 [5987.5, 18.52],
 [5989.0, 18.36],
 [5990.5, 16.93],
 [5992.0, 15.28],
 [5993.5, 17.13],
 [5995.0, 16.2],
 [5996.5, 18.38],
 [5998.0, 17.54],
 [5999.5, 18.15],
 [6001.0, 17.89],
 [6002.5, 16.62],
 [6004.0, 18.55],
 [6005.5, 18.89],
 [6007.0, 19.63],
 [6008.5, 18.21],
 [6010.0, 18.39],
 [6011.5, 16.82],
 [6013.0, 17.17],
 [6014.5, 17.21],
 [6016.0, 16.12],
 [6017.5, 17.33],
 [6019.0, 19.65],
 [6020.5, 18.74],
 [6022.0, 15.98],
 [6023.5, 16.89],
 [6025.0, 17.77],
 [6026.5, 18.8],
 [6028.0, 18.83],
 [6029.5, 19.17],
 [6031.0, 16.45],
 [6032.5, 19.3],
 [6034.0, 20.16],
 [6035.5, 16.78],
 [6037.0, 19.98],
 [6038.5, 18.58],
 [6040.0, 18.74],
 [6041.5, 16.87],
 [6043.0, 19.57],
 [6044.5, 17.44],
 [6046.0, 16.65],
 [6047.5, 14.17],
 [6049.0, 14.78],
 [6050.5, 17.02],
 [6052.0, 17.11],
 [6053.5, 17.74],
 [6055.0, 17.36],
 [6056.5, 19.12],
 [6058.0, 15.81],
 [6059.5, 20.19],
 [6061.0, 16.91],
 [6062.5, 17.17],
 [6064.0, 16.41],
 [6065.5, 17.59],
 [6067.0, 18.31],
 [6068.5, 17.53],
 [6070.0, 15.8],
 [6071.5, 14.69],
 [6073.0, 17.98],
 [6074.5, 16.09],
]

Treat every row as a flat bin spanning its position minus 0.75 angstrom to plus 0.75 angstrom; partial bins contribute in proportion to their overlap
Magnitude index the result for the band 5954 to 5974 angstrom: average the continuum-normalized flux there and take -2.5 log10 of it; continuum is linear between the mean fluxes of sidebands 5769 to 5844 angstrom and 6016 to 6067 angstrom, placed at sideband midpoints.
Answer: 0.05 mag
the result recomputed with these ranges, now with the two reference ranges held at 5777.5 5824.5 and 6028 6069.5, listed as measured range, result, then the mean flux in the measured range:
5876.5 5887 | 0.11 mag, 16.8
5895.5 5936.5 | 0.19 mag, 15.5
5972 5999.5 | 0.01 mag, 17.8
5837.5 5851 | 0.03 mag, 18.2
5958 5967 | 0.02 mag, 17.8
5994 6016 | 0.01 mag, 17.8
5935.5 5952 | 0.02 mag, 17.9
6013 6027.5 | 0.01 mag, 17.6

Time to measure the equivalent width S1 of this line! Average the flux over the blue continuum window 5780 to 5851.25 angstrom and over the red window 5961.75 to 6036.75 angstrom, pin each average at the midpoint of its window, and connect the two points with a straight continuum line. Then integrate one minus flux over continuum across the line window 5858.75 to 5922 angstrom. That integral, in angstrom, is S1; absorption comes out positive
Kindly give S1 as 7.3 angstrom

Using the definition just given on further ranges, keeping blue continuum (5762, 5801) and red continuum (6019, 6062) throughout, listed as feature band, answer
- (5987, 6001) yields 0.5 angstrom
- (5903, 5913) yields 1.7 angstrom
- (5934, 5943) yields 0.4 angstrom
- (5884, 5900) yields 2.7 angstrom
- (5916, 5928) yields 1.7 angstrom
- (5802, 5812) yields 2.3 angstrom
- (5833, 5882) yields 1.5 angstrom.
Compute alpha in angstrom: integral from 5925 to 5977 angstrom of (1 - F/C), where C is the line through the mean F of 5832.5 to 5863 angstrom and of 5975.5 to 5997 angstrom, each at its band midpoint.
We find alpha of 2.8 angstrom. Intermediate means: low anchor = 18.6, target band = 17.3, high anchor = 18.2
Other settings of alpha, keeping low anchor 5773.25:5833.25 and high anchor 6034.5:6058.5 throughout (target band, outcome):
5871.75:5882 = 0.9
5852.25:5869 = -1.0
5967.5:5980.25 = 0.9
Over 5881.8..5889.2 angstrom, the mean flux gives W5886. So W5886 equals 17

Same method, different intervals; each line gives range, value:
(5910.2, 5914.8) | 16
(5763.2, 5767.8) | 18.9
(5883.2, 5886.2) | 17.1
